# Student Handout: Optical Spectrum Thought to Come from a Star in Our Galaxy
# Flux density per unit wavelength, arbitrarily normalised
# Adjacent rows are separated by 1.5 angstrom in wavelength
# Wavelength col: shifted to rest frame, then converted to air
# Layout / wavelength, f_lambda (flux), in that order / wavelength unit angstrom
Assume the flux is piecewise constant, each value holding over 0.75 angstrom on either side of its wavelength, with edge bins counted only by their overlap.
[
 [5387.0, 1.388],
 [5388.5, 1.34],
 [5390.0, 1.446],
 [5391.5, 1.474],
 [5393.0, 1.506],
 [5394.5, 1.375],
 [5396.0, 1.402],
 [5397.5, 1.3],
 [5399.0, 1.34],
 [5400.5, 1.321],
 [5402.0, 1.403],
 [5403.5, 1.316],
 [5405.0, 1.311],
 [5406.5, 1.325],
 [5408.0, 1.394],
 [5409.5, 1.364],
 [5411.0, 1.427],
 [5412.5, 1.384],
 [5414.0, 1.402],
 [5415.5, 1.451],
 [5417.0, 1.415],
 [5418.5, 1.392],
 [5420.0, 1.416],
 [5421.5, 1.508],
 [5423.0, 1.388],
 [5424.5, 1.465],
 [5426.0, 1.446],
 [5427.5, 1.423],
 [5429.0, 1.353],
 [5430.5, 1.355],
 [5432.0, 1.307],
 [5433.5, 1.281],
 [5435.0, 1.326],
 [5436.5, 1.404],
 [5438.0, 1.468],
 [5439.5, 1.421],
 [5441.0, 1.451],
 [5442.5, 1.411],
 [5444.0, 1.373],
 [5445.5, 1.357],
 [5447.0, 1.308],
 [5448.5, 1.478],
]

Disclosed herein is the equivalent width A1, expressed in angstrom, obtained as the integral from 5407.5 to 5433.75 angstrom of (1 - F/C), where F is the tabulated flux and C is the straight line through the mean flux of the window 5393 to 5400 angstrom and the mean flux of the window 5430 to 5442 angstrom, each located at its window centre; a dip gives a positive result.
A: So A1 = -0.50 angstrom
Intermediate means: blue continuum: 1.37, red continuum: 1.38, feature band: 1.4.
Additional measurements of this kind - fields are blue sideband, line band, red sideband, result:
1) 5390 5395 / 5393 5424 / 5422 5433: 0.9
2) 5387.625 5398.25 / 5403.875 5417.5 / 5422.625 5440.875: 0.1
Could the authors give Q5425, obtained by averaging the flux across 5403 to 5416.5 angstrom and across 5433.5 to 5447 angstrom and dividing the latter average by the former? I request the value 1.01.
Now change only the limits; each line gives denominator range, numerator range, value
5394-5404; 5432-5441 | 1.02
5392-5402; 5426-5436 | 0.98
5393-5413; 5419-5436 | 1.02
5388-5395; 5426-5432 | 0.96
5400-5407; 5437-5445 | 1.06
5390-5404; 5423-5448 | 1.00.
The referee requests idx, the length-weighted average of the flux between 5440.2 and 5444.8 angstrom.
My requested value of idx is 1.41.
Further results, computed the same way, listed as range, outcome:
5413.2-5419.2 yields 1.41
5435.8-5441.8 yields 1.44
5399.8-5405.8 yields 1.34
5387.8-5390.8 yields 1.4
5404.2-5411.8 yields 1.36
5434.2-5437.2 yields 1.36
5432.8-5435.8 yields 1.31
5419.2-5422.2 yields 1.46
